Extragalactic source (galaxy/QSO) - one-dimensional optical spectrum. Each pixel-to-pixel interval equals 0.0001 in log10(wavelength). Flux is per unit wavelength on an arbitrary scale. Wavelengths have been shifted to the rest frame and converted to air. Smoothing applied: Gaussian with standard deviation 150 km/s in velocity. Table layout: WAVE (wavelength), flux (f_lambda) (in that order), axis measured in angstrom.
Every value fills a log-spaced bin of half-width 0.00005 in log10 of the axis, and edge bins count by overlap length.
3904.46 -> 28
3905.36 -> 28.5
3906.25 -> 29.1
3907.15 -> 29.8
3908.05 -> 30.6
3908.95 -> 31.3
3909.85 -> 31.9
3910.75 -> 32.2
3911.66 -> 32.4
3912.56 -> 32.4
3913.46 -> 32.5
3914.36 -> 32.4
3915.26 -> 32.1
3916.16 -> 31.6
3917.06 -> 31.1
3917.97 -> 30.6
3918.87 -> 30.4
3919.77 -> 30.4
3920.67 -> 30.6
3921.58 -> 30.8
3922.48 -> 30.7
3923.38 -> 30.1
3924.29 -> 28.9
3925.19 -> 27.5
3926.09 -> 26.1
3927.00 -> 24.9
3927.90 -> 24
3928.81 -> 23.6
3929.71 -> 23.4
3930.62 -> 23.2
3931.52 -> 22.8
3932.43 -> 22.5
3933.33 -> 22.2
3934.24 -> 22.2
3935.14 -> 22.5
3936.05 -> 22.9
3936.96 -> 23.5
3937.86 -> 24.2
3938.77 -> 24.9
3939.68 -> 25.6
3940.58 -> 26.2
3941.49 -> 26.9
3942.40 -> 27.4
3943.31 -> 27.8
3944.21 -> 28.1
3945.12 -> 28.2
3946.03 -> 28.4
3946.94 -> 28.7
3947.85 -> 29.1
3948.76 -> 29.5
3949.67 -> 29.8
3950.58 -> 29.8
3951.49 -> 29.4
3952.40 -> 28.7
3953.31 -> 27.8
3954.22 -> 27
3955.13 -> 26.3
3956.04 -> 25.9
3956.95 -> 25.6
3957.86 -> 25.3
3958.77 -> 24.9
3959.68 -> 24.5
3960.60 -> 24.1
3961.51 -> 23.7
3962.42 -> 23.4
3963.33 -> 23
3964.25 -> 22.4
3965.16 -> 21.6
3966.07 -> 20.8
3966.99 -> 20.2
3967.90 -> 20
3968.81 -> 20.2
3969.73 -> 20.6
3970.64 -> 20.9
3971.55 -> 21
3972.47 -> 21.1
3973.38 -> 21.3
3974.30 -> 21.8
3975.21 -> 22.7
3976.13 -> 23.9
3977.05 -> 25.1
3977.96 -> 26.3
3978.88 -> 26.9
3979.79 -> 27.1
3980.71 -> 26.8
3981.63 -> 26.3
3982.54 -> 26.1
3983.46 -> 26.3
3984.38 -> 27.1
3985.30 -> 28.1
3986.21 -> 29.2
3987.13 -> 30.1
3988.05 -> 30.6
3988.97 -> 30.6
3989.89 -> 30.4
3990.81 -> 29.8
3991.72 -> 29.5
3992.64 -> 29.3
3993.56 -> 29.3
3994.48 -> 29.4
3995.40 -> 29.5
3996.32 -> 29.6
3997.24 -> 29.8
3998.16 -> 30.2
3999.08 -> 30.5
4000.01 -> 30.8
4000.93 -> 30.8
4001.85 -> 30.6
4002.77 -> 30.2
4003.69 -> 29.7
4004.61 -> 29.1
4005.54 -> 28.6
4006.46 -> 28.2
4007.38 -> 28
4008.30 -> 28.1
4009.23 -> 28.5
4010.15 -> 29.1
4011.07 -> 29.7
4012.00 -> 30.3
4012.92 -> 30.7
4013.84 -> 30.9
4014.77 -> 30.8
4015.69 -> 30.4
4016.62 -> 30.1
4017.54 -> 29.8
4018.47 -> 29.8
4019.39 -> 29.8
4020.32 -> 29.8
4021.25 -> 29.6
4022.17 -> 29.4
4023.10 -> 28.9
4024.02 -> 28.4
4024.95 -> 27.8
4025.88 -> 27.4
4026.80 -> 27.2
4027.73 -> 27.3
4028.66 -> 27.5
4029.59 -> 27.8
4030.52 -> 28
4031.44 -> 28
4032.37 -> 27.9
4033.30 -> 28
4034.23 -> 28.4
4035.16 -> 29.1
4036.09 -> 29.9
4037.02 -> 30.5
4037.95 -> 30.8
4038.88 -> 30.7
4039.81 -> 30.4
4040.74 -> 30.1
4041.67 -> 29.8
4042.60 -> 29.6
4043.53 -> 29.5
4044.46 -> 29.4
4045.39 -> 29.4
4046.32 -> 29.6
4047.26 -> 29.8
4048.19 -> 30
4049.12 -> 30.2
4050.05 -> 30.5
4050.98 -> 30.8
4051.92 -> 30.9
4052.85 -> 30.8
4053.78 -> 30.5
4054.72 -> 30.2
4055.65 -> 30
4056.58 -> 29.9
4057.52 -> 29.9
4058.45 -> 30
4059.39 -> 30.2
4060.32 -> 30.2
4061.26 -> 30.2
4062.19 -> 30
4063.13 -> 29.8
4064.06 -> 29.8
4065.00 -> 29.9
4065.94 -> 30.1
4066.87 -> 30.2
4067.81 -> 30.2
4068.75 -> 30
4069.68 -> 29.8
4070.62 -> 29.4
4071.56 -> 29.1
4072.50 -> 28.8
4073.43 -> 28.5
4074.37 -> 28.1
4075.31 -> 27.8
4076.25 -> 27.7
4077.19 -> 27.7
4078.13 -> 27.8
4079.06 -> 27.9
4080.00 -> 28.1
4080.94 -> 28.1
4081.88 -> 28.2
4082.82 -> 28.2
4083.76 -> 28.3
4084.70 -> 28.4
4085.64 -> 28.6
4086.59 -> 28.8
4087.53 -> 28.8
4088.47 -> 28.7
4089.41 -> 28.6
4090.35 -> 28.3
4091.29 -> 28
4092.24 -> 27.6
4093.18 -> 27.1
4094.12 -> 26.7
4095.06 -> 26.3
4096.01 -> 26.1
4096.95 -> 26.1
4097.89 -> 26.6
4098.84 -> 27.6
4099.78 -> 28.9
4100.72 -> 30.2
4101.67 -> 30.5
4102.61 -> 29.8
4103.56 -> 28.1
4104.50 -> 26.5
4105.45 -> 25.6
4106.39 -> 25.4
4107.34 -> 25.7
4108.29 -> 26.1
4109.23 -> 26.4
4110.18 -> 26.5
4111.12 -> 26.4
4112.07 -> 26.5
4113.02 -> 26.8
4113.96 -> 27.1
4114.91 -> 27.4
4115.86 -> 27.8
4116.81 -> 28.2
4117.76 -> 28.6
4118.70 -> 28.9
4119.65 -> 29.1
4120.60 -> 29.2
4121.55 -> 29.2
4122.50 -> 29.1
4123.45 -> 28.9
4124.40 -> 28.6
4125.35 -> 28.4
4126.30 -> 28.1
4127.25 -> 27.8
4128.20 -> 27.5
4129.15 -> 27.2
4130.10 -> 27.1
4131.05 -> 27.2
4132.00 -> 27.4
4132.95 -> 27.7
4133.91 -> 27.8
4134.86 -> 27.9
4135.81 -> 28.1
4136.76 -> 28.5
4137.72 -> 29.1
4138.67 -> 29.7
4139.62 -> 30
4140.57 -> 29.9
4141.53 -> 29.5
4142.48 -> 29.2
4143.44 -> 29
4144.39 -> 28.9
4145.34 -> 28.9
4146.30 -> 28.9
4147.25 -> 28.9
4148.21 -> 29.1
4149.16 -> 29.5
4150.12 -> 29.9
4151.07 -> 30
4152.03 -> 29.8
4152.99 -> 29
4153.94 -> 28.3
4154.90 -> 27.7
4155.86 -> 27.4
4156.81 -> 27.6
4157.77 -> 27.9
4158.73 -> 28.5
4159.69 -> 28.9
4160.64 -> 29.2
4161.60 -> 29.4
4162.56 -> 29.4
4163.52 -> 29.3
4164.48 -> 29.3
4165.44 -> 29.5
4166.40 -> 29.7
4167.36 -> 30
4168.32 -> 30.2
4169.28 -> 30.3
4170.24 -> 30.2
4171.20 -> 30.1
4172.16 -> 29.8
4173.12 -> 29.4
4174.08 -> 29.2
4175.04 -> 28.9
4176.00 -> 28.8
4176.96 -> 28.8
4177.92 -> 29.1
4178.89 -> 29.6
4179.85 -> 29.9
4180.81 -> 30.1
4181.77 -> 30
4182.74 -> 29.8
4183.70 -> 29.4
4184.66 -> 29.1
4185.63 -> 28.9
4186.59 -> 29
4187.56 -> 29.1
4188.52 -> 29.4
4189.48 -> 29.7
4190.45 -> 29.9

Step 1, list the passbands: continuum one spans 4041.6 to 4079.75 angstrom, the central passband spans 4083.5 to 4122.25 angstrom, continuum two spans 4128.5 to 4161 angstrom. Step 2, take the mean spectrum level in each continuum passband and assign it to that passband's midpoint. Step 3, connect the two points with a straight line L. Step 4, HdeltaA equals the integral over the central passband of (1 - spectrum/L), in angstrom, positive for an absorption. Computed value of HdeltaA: 1.9 angstrom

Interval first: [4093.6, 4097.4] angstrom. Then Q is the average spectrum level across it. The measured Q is 26.3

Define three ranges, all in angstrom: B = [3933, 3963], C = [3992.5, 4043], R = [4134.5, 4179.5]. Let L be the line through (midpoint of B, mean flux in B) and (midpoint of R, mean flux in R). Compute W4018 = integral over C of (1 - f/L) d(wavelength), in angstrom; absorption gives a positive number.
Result -4.0 angstrom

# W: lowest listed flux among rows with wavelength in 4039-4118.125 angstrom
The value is 25.4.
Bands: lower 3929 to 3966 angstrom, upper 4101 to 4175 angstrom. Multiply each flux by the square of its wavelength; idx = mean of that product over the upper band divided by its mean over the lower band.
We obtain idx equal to 1.2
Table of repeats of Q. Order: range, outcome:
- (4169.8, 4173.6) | 29.9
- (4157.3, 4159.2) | 28.2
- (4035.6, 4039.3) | 30.4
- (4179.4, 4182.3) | 30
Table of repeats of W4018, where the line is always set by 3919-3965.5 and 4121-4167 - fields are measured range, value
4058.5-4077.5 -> -1.14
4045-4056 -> -1.09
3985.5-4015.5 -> -3.19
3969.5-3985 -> 1.34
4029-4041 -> -0.81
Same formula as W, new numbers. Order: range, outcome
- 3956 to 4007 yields 20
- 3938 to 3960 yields 24.5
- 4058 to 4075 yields 28.1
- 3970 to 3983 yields 20.9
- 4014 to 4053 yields 27.2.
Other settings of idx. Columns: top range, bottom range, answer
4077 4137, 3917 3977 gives 1.19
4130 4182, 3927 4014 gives 1.20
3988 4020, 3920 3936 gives 1.21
